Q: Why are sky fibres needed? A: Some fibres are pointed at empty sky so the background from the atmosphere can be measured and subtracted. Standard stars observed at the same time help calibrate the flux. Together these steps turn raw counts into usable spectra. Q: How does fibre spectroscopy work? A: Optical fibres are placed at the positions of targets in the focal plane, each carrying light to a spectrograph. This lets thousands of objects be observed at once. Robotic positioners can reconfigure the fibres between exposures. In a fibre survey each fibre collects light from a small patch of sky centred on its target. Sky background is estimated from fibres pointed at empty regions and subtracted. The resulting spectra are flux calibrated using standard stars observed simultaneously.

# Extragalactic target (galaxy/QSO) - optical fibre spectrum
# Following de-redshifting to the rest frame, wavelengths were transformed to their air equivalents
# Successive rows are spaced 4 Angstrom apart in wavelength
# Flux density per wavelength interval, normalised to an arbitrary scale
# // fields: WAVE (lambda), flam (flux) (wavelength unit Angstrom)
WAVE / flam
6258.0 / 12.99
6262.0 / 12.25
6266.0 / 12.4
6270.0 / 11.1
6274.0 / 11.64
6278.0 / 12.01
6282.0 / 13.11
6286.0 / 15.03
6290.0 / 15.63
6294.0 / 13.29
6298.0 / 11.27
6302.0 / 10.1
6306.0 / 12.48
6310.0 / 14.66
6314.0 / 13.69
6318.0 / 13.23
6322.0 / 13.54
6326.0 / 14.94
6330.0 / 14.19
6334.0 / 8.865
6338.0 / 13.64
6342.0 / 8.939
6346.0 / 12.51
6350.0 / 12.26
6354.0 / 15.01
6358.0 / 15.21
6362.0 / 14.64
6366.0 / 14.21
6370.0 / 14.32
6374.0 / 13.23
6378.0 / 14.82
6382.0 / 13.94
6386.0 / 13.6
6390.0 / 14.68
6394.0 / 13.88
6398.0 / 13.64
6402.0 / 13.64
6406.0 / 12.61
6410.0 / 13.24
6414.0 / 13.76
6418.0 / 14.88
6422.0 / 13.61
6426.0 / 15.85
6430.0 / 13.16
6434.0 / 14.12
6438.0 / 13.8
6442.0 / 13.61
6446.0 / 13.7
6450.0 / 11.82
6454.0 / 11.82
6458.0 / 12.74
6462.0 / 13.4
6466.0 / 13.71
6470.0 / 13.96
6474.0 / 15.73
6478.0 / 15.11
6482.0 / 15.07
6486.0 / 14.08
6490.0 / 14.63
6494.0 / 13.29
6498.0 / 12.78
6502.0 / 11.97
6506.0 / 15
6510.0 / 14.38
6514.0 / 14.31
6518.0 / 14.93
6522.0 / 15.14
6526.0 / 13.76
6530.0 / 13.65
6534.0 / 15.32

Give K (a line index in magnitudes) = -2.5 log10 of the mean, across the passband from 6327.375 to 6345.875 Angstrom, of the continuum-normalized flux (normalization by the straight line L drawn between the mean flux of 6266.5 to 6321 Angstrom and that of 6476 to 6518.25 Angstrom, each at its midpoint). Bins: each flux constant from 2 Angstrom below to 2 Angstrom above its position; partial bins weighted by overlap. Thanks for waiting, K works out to 0.13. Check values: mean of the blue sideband 12.9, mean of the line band 11.6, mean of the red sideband 14.1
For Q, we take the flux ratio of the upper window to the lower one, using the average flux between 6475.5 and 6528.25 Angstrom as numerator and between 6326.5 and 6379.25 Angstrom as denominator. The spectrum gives 1.1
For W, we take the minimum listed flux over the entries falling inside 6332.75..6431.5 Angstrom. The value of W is 8.865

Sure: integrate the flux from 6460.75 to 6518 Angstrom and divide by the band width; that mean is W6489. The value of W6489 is 14.1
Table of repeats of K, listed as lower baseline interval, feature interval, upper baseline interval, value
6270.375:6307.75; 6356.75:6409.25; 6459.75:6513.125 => -0.05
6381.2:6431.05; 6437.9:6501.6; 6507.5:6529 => 0.04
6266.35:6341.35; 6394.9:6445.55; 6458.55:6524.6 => -0.01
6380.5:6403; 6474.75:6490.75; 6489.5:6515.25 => -0.08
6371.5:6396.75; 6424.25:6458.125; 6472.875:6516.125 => 0.05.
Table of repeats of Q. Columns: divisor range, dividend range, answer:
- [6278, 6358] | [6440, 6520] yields 1.06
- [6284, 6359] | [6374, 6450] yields 1.06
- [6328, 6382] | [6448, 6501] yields 1.03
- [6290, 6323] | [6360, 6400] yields 1.09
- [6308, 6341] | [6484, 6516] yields 1.04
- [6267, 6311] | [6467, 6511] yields 1.12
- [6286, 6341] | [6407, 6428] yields 1.09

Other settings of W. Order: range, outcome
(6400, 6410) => 12.61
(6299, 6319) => 10.1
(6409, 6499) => 11.82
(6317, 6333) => 13.23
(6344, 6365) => 12.26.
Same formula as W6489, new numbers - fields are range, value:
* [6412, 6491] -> 13.9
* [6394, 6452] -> 13.7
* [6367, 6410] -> 13.8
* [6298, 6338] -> 12.8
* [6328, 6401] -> 13.4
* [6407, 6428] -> 14.2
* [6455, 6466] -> 13.1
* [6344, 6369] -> 14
